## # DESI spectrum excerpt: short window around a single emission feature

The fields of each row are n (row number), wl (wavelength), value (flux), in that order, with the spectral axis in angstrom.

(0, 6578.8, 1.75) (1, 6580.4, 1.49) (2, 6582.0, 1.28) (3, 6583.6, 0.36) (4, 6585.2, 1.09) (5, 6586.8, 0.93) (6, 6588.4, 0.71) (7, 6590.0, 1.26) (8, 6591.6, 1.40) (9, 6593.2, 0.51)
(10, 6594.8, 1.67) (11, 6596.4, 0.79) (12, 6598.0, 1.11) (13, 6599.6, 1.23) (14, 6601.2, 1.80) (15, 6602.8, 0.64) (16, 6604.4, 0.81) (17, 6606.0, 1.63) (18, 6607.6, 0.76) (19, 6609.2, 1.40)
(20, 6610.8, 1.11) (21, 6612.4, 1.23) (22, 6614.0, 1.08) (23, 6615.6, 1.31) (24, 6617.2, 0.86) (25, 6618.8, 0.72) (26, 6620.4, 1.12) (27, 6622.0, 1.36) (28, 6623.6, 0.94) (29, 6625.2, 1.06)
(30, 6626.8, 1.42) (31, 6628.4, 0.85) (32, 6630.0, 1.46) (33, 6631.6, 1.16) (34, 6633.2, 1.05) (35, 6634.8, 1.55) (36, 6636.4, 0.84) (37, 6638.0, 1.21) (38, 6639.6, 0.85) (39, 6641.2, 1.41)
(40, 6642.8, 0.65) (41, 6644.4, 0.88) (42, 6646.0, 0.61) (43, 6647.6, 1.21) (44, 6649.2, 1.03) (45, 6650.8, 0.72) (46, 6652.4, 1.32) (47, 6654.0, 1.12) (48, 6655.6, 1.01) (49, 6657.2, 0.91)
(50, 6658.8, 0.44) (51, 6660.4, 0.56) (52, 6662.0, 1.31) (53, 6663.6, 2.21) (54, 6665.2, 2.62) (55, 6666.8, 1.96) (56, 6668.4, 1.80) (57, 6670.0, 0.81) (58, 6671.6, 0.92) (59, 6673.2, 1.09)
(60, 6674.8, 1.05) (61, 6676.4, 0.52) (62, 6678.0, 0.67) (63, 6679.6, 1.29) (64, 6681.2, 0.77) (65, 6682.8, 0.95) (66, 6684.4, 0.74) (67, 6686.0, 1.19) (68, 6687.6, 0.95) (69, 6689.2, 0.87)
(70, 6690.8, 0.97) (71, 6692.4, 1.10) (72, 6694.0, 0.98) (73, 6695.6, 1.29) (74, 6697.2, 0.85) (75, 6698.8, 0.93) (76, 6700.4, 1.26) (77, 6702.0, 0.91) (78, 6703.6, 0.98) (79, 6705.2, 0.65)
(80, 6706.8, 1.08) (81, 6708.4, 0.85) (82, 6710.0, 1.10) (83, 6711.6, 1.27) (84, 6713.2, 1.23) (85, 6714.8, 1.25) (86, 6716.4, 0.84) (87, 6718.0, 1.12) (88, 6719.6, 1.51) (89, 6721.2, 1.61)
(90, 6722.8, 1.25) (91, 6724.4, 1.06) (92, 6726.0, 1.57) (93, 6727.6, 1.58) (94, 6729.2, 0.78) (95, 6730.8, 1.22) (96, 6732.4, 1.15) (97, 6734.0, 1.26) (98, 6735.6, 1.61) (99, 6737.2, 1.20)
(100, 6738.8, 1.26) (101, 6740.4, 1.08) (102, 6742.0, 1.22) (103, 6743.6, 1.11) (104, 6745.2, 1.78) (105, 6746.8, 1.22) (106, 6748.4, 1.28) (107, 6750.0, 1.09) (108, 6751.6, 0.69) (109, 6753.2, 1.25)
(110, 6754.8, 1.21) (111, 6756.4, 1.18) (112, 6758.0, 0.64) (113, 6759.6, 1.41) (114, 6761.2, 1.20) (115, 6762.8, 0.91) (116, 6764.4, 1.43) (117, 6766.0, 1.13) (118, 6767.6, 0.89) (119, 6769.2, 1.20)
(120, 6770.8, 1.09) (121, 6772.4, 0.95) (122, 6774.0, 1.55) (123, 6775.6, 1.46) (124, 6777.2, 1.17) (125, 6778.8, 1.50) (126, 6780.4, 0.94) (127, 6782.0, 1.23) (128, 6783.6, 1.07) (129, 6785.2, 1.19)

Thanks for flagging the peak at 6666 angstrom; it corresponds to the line Hbeta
